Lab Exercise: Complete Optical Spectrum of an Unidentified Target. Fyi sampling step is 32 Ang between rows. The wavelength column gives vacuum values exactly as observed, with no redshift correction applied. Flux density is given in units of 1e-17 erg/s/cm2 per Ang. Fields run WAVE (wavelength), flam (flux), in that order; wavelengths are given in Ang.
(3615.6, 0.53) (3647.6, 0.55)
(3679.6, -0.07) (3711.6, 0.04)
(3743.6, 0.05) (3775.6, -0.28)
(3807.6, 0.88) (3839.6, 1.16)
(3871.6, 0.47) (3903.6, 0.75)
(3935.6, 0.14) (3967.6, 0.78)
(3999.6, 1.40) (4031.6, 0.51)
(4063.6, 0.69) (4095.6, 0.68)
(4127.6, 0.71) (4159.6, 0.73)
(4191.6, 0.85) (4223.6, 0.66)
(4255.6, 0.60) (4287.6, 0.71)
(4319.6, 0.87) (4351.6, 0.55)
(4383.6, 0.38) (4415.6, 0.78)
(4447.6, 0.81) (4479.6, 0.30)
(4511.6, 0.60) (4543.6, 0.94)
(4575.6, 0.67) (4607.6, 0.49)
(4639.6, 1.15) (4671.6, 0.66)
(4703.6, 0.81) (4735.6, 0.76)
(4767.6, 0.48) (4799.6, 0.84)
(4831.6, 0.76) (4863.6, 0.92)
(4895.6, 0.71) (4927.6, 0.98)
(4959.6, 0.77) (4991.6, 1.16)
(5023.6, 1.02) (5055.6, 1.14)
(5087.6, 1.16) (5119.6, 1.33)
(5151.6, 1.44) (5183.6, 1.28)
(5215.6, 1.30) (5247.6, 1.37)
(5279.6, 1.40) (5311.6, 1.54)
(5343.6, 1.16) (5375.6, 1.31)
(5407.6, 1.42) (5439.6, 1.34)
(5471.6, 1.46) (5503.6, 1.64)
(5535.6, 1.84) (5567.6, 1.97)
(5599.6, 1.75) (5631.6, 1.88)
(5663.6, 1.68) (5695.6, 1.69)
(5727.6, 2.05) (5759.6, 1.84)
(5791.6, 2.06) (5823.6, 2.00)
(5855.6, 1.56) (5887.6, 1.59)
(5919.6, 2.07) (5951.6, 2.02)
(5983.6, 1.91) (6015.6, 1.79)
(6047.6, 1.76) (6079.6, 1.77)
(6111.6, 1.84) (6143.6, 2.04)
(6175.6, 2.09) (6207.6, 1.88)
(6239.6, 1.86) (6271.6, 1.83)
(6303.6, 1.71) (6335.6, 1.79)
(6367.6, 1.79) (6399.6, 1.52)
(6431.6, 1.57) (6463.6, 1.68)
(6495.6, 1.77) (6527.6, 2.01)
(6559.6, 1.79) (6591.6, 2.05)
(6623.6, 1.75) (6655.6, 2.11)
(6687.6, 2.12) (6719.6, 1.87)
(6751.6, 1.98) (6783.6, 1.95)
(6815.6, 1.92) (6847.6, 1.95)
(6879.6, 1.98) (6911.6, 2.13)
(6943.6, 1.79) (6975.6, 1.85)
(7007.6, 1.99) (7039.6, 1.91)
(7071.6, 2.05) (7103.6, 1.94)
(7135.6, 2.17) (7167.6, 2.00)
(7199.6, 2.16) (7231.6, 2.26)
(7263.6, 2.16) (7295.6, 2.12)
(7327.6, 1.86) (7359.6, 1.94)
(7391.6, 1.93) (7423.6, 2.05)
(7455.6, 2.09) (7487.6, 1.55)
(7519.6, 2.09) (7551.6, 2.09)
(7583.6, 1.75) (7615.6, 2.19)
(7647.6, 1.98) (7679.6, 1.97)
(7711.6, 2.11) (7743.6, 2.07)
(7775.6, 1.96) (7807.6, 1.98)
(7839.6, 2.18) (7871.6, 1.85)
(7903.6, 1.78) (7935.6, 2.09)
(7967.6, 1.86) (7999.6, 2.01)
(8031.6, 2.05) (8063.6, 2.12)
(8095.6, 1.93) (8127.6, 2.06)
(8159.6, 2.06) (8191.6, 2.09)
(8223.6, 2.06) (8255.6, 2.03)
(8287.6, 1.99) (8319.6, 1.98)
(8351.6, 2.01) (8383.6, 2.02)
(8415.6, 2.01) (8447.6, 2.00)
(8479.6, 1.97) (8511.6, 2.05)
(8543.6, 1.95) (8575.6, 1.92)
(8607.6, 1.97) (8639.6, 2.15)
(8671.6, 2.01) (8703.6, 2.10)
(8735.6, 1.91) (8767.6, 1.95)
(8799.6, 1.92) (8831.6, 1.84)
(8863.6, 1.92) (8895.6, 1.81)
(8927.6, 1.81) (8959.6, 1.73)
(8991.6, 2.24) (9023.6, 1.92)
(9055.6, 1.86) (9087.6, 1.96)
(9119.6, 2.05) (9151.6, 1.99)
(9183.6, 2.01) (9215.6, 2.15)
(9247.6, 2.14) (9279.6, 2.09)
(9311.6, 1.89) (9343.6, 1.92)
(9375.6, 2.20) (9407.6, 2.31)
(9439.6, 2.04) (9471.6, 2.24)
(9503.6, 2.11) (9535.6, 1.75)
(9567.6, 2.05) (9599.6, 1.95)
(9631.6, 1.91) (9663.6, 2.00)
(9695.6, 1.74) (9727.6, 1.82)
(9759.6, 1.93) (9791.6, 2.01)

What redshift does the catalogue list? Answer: 0.24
